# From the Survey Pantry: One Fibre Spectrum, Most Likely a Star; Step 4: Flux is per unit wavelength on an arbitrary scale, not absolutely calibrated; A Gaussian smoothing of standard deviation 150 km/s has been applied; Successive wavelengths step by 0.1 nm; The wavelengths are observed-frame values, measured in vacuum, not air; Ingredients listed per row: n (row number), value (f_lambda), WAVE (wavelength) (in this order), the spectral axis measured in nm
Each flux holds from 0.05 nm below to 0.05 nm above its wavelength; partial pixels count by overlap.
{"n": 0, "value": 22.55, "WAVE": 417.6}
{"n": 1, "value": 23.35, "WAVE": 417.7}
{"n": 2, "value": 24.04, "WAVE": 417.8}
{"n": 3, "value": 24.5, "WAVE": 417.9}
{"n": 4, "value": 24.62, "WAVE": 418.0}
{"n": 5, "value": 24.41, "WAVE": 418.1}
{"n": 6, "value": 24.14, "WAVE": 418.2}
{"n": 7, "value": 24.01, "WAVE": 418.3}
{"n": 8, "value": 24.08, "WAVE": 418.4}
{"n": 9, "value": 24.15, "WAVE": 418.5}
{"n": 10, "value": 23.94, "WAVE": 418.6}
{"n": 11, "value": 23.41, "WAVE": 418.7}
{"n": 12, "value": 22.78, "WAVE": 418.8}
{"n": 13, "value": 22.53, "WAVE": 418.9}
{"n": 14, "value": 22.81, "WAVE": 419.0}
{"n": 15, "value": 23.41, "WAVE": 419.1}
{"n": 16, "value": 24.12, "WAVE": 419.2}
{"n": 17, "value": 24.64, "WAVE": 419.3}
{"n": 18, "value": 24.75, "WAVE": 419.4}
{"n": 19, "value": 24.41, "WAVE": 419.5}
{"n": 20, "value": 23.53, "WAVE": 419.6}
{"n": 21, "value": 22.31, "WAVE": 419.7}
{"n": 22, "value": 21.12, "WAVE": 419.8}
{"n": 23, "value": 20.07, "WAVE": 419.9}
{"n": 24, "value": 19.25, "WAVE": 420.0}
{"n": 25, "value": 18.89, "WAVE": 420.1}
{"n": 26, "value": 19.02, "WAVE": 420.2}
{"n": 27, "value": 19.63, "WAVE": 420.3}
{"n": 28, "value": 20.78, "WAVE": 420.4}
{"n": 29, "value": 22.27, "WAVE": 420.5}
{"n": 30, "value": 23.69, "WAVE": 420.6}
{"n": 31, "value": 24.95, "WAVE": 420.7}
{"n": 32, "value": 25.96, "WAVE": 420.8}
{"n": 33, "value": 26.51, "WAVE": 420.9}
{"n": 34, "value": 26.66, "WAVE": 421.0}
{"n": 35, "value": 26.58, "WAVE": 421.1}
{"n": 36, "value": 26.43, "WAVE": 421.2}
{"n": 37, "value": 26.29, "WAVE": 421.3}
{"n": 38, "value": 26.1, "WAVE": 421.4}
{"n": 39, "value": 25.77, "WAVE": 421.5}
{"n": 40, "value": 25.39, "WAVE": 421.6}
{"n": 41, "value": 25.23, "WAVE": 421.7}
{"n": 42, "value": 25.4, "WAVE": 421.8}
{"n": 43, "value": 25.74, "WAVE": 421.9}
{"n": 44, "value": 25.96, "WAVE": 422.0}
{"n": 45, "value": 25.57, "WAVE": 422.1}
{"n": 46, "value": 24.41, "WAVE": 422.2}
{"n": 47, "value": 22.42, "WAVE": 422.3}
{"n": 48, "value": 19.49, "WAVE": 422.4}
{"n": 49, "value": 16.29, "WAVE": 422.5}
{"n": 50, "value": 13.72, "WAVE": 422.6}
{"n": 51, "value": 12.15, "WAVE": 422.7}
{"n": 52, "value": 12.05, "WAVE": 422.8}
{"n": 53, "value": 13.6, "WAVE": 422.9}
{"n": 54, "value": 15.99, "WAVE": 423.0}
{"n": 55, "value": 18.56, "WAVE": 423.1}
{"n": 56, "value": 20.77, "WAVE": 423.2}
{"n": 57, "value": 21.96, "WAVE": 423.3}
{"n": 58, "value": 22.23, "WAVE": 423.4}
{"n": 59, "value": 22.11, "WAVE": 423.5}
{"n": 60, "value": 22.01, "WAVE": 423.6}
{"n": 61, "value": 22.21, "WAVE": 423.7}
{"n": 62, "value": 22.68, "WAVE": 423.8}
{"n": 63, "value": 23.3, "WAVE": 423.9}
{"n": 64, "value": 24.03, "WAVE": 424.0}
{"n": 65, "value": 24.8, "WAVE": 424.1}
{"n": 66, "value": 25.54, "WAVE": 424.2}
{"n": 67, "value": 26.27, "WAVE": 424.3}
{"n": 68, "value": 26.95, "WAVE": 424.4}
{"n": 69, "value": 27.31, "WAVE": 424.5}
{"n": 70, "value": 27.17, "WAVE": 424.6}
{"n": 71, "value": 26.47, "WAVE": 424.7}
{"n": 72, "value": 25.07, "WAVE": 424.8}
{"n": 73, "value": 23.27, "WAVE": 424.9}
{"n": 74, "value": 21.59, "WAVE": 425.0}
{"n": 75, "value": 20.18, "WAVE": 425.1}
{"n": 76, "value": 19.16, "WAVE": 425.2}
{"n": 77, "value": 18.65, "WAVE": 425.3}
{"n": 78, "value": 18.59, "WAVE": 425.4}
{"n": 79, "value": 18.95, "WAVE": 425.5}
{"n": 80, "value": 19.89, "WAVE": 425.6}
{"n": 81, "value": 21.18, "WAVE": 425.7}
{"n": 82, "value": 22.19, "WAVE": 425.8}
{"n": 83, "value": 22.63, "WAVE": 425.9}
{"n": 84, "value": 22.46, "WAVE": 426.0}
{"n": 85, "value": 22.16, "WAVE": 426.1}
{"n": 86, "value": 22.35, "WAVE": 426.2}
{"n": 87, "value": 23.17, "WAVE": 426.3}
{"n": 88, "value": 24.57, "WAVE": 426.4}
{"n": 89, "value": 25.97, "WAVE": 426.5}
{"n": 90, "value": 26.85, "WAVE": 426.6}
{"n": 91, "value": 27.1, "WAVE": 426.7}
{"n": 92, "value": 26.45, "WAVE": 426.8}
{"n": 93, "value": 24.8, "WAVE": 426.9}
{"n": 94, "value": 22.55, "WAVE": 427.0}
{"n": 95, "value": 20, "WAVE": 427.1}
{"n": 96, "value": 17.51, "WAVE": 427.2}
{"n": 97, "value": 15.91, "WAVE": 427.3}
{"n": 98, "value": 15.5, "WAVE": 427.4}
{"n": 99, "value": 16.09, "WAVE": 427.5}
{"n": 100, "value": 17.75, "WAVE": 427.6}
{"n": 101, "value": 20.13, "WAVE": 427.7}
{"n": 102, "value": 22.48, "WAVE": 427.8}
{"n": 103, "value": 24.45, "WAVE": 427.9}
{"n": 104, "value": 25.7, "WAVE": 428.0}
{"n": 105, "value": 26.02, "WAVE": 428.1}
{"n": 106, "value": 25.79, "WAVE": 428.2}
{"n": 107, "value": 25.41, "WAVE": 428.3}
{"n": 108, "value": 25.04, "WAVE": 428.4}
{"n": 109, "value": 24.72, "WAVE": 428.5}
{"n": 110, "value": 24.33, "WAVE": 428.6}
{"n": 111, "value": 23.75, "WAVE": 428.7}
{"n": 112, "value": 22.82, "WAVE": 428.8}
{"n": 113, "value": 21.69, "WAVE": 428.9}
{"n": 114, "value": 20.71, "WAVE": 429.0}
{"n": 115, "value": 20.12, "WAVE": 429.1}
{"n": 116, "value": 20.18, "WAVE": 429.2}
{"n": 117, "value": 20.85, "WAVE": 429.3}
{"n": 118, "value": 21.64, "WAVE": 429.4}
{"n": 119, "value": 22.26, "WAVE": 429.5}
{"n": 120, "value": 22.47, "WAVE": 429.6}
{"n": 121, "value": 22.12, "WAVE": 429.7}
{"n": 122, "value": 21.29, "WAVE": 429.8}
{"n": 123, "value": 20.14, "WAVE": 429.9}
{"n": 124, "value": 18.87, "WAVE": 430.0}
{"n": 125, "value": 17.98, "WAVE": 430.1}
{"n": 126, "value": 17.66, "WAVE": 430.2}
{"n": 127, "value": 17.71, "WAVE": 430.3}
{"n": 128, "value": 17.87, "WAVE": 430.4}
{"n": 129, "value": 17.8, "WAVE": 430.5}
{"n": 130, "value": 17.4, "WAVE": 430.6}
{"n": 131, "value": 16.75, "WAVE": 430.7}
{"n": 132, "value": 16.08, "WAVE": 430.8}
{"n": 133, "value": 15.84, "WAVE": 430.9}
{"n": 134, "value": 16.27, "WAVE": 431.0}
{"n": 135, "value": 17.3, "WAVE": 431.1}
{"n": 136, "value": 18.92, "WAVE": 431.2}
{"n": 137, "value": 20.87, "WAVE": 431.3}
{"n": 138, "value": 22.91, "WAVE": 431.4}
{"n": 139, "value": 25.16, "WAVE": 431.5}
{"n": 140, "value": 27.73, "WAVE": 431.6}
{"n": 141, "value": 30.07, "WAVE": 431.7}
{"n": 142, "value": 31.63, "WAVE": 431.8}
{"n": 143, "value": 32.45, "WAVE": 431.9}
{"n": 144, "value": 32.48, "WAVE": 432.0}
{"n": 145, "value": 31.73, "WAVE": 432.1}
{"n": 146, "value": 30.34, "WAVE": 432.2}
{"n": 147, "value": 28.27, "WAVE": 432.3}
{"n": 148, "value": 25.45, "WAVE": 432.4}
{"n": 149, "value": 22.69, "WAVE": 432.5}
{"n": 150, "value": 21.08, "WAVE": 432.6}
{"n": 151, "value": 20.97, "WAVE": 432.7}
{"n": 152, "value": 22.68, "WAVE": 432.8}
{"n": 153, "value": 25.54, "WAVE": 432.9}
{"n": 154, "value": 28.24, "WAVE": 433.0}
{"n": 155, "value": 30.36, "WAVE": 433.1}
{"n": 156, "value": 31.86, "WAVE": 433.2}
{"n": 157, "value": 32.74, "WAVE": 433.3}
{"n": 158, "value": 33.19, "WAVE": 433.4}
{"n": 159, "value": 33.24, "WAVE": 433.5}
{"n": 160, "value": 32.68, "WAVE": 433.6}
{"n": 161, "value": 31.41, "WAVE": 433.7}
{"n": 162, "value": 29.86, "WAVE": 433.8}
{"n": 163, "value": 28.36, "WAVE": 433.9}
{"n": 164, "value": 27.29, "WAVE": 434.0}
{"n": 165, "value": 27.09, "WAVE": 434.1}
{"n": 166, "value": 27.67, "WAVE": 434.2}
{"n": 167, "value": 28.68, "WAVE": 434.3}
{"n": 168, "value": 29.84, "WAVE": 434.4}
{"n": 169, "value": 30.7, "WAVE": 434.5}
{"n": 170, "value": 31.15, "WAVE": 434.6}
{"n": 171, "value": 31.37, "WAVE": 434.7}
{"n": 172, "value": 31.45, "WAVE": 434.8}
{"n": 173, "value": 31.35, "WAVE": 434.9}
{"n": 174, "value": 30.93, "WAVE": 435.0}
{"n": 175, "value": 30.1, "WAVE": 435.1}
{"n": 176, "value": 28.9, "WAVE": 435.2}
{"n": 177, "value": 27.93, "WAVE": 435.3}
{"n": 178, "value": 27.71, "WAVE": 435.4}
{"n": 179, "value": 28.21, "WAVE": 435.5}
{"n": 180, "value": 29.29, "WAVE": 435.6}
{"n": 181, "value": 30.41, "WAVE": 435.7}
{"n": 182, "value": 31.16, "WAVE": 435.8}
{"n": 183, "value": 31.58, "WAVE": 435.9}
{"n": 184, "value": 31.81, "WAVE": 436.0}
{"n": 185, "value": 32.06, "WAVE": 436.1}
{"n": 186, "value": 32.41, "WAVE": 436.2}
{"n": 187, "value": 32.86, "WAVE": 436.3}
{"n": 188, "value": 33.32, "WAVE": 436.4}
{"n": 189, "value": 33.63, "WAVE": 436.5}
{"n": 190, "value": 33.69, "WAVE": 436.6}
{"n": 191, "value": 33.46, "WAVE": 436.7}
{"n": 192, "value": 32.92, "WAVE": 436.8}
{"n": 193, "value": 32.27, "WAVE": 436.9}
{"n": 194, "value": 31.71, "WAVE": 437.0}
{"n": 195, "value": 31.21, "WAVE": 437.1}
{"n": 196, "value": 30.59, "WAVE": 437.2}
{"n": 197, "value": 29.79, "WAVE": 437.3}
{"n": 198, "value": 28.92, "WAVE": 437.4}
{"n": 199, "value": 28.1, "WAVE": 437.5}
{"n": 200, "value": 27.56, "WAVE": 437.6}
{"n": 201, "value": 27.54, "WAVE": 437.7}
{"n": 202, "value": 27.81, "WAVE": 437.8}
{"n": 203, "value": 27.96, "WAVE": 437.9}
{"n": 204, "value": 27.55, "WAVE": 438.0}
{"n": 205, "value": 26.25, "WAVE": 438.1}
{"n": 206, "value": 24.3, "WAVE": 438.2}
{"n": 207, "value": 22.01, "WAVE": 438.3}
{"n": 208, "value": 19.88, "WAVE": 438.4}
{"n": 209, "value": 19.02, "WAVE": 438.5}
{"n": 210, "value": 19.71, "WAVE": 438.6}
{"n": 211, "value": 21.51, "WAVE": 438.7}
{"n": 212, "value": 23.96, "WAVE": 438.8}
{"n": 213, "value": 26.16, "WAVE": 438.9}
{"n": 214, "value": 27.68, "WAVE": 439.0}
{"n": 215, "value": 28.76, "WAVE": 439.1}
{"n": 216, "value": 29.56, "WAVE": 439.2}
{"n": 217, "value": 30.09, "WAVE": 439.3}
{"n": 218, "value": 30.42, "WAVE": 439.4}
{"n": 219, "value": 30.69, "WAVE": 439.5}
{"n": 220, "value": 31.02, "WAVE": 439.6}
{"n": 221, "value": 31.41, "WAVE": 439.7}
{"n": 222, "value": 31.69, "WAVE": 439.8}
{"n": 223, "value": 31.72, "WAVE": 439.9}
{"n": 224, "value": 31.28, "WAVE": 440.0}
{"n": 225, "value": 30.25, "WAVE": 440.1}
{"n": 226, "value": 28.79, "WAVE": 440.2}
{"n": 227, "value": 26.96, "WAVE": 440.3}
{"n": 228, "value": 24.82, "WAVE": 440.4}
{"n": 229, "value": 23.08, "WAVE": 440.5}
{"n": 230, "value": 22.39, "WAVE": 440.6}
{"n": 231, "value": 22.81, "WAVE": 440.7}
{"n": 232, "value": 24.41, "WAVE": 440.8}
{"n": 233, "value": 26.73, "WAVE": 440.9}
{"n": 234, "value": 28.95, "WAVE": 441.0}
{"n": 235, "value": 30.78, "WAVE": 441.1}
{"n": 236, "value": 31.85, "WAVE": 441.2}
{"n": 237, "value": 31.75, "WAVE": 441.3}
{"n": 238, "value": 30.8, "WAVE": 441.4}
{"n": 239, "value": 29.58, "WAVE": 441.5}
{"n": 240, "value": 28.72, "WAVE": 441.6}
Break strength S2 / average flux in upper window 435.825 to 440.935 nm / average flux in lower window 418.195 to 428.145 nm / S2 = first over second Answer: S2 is 1.3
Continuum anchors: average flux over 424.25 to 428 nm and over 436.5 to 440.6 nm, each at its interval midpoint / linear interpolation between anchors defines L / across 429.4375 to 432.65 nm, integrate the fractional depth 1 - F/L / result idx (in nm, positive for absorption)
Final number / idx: 0.289 nm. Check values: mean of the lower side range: 22.3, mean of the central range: 22.4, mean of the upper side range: 28.1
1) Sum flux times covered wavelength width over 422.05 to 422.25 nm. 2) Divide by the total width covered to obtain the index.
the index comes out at 25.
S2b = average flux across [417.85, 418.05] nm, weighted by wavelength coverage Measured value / 24.6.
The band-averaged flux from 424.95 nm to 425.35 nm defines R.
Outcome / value 19.9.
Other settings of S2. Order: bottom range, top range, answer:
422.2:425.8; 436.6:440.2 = 1.34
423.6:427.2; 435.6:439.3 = 1.23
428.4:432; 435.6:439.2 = 1.33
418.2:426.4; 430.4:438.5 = 1.23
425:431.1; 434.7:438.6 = 1.39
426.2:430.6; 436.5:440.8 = 1.28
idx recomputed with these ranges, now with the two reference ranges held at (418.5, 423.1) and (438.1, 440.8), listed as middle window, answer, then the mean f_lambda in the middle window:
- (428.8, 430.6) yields 0.313 nm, 20.1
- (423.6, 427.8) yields 0.177 nm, 22.4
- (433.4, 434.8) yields -0.267 nm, 30.1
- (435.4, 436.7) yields -0.297 nm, 31.6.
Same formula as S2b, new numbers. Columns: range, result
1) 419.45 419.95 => 22.3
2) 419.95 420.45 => 19.5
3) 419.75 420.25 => 19.7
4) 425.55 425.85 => 21.1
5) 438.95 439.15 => 28.2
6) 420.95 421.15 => 26.6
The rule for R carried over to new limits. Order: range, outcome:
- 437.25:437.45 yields 29.4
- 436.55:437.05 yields 32.8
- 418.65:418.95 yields 22.9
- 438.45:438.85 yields 21.1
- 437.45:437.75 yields 27.7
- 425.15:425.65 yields 19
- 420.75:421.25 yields 26.4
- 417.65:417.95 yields 24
